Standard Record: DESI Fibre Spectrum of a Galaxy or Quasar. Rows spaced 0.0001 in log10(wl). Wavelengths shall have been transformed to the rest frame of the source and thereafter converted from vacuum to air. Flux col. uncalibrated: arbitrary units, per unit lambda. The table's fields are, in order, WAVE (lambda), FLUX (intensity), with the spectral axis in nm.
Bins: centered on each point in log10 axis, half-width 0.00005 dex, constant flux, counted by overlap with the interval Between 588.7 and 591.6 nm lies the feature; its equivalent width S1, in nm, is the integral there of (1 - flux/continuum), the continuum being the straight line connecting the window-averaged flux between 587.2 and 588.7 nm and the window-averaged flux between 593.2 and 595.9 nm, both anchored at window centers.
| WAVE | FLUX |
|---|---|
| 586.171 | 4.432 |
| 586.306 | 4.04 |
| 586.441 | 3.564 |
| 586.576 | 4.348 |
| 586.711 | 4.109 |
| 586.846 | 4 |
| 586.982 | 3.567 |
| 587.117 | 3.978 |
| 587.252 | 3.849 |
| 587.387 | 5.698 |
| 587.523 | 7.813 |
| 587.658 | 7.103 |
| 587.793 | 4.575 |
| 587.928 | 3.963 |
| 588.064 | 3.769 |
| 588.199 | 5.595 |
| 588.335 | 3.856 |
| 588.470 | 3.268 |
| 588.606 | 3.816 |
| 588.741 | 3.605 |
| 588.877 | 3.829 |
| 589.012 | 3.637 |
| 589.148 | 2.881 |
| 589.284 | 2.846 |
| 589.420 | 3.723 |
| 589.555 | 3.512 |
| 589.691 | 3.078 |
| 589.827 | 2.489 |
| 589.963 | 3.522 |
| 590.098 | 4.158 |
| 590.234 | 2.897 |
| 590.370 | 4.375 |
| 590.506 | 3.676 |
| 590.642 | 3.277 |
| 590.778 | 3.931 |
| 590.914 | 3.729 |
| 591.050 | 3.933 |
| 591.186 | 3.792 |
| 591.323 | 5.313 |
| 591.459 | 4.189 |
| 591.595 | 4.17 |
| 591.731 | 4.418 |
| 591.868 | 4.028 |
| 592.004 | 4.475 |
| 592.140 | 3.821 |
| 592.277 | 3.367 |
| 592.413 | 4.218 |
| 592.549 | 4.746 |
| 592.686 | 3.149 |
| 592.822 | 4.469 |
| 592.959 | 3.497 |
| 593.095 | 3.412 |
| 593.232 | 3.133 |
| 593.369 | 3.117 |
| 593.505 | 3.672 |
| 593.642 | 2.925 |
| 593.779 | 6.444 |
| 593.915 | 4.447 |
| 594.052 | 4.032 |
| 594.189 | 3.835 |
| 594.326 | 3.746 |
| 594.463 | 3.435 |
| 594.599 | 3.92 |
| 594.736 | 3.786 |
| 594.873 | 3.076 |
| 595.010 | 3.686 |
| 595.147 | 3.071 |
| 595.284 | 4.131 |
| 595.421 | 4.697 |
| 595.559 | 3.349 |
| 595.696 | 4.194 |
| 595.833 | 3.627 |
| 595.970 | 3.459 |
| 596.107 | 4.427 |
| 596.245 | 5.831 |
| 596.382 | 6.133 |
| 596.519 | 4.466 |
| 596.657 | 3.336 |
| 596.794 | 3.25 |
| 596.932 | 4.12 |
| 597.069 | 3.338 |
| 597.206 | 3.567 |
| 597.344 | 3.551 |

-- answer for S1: 0.538 nm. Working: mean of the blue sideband 4.83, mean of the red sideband 3.83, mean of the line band 3.65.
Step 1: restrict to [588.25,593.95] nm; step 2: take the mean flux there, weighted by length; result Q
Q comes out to 3.78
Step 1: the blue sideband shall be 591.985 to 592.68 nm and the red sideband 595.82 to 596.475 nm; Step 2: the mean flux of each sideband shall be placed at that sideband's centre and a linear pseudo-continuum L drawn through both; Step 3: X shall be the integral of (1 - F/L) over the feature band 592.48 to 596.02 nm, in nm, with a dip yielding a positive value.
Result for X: 0.46 nm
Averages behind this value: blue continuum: 4.01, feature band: 3.81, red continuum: 4.78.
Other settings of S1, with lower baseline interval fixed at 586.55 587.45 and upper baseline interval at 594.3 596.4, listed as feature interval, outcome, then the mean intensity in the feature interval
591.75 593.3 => 0.08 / 3.86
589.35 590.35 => 0.18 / 3.39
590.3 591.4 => 0.03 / 4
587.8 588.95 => 0.05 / 3.99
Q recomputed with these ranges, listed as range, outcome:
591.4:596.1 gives 3.88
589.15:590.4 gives 3.34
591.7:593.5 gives 3.82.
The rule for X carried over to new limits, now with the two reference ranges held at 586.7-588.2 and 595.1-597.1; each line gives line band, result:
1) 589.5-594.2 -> 0.63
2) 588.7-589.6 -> 0.24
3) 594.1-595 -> 0.13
